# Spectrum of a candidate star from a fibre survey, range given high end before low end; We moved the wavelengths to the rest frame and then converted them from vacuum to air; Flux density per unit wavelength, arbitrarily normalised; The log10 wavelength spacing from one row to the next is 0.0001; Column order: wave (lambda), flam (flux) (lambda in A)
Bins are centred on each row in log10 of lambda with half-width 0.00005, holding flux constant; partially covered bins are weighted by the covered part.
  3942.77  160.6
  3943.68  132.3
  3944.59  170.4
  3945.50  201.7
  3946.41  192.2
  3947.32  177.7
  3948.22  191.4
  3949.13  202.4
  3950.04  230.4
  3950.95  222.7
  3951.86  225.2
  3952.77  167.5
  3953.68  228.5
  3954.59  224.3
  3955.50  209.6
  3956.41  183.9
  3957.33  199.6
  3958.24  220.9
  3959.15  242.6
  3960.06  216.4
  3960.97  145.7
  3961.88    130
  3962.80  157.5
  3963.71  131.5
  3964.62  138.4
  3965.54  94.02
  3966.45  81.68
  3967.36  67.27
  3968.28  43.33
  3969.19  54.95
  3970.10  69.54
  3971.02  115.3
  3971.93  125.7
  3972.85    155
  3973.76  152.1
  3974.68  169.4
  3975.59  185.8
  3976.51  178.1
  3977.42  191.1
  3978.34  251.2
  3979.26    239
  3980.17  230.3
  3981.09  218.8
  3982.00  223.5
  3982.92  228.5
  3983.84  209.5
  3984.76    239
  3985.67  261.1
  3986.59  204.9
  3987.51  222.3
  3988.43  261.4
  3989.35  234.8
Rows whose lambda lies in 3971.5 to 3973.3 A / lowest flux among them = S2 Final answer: 125.7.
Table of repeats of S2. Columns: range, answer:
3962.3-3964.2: 131.5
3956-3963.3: 130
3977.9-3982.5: 218.8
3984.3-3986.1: 239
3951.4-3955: 167.5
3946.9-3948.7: 177.7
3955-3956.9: 183.9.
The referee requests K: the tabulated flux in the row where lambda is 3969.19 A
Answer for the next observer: 54.95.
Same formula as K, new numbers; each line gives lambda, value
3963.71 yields 131.5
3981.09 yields 218.8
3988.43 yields 261.4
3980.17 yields 230.3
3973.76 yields 152.1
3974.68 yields 169.4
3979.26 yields 239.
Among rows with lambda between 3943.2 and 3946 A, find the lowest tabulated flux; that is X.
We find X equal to 132.3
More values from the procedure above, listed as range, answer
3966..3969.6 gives 43.33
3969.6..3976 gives 69.54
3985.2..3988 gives 204.9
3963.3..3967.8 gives 67.27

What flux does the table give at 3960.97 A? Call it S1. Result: 145.7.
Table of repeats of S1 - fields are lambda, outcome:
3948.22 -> 191.4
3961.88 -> 130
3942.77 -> 160.6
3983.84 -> 209.5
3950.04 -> 230.4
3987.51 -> 222.3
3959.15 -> 242.6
